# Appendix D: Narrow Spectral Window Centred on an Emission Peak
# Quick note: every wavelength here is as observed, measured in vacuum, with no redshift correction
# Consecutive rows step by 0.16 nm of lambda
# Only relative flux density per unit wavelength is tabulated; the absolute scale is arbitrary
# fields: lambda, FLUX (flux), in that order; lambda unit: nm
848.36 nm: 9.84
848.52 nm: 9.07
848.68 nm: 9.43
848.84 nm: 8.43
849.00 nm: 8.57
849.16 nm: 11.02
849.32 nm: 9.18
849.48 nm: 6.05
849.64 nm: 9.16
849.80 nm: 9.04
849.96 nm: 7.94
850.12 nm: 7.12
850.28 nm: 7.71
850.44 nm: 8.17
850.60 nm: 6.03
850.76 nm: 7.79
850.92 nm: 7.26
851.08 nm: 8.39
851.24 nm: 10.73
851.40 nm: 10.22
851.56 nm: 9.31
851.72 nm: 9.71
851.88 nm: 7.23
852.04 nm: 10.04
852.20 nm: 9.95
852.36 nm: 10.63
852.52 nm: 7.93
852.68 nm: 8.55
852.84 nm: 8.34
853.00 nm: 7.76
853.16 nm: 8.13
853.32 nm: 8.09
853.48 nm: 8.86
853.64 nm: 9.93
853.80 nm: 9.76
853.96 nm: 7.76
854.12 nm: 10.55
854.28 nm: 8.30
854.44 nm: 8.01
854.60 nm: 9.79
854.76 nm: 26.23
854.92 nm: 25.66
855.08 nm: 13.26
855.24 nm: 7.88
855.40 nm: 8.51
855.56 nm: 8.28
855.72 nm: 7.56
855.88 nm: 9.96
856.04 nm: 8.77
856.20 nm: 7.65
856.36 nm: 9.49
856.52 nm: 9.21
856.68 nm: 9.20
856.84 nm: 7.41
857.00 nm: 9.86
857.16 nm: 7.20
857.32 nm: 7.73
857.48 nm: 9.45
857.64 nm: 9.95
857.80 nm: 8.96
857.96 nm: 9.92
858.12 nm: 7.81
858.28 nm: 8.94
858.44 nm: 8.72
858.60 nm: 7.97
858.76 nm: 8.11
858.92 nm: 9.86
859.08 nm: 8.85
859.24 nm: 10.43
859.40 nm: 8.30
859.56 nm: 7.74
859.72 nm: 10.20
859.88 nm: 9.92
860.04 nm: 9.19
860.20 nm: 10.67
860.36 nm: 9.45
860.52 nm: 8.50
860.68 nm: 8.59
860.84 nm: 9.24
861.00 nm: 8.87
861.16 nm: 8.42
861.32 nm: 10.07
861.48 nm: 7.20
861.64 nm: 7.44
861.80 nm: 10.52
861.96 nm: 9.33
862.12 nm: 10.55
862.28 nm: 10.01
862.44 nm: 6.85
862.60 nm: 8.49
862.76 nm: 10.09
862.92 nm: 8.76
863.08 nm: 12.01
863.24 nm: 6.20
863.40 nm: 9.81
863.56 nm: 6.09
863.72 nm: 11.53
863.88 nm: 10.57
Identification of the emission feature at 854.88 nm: [O III]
